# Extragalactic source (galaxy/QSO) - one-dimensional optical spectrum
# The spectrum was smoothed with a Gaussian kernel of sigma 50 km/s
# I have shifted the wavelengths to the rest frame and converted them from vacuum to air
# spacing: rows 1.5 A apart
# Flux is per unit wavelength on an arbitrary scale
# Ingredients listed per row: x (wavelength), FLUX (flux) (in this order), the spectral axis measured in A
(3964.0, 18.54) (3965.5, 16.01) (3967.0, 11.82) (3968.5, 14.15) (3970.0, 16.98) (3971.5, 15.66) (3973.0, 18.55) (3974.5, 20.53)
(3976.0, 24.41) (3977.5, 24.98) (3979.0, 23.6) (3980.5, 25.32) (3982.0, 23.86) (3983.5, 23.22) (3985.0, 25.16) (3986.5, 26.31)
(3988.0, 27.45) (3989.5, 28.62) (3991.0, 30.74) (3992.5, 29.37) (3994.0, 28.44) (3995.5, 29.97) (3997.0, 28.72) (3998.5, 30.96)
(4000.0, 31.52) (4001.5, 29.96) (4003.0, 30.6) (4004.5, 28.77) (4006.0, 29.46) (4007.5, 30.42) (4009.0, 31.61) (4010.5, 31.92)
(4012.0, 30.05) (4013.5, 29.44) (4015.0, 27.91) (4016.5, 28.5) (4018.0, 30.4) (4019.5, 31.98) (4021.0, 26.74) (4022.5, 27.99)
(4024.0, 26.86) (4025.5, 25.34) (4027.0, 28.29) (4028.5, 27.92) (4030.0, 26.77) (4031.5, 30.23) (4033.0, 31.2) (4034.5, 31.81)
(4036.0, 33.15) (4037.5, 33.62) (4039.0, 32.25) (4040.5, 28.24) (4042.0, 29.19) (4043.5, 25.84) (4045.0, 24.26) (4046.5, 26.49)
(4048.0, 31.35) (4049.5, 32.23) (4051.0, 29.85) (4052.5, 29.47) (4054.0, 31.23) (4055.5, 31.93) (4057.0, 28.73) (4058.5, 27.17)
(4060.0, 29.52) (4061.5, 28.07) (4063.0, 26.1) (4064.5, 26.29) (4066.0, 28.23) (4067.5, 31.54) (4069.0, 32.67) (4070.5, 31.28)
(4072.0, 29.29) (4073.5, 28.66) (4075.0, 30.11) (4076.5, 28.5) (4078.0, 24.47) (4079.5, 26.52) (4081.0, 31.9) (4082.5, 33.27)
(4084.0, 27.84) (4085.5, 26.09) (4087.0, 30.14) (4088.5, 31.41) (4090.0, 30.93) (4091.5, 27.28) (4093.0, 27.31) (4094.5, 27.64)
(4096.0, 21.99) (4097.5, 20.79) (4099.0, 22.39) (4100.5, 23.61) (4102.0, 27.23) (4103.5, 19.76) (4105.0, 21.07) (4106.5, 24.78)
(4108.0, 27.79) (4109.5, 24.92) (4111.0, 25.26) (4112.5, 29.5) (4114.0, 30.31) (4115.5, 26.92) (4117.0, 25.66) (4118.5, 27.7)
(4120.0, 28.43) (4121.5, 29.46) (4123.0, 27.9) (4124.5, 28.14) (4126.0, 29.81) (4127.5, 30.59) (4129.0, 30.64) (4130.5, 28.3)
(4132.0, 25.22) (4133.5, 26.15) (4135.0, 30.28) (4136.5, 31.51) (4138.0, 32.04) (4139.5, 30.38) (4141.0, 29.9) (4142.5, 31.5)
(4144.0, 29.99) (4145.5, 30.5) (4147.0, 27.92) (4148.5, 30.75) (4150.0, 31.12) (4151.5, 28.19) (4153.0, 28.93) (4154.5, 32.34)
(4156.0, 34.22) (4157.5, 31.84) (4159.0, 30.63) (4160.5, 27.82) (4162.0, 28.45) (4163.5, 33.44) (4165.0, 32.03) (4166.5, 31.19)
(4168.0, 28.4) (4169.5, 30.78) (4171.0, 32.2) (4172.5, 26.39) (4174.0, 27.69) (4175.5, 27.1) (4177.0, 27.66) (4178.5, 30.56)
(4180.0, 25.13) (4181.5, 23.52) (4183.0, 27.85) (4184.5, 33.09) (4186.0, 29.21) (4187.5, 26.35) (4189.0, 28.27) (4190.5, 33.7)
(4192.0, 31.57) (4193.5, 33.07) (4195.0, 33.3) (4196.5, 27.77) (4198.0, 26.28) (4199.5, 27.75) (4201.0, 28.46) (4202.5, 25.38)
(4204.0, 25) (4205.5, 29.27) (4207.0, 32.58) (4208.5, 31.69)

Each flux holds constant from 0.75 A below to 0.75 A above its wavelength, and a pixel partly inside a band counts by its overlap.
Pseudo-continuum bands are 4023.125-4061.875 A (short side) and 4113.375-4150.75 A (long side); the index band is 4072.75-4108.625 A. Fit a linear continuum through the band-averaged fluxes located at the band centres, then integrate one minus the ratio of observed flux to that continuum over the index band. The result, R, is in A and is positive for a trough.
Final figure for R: 3.11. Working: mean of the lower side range 29.3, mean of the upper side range 29.2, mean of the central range 26.7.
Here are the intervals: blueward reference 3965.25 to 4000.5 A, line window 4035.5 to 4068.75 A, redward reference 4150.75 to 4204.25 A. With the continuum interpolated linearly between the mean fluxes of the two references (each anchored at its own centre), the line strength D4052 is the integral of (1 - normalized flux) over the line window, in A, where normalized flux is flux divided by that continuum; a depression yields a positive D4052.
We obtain -4.3 A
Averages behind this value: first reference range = 24.1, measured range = 29.3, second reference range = 29.4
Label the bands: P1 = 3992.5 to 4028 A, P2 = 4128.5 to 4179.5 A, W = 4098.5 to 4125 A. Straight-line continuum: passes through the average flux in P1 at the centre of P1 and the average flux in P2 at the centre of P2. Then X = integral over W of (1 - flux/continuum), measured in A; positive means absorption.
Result 3.2 A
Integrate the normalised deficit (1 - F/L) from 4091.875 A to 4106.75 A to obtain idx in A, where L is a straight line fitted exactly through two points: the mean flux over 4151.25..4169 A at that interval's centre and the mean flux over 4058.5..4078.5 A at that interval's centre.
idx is 2.90 A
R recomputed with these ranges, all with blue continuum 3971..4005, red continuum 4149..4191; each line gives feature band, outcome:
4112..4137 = 0.2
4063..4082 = -0.8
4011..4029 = -1.0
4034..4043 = -1.3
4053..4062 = -0.6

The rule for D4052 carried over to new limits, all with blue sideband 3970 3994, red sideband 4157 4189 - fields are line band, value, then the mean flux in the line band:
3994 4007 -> -2.6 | 29.9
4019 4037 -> -2.5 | 29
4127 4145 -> -1.0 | 29.7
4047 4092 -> -4.9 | 29.4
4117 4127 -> -0.2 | 28.4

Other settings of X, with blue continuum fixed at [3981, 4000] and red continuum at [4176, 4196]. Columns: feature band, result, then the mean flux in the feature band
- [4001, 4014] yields -1.1 A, 30.3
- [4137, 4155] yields -0.7 A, 30.3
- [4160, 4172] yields -0.5 A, 30.5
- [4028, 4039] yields -1.0 A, 30.8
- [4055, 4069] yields -0.2 A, 28.8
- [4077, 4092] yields -0.2 A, 29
